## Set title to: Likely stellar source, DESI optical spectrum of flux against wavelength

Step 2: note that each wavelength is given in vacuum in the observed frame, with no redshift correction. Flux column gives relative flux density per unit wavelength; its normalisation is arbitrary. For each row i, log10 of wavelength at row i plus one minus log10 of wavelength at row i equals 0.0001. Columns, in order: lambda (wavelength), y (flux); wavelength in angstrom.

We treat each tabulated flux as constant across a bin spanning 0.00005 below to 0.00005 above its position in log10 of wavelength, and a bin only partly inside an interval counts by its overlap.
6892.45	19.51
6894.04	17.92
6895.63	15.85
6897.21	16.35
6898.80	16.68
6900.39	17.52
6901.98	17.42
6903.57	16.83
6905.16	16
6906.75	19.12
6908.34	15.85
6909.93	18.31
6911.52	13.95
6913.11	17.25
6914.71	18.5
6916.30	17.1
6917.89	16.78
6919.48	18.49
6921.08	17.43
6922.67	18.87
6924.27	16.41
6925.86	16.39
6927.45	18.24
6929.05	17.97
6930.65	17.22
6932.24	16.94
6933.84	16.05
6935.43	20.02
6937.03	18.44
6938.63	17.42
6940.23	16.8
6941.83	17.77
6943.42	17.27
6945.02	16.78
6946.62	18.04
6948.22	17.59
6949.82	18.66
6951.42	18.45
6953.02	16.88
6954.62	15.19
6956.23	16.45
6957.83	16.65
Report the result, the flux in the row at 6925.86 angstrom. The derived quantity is 16.39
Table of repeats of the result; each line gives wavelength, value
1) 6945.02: 16.78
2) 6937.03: 18.44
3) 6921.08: 17.43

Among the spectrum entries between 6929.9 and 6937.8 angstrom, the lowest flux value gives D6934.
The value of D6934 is 16.05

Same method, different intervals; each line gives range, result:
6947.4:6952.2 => 17.59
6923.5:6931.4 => 16.39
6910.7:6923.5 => 13.95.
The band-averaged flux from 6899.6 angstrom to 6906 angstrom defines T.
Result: 17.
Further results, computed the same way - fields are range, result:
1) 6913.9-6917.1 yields 17.8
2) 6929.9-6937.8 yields 17.7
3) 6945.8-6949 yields 17.8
